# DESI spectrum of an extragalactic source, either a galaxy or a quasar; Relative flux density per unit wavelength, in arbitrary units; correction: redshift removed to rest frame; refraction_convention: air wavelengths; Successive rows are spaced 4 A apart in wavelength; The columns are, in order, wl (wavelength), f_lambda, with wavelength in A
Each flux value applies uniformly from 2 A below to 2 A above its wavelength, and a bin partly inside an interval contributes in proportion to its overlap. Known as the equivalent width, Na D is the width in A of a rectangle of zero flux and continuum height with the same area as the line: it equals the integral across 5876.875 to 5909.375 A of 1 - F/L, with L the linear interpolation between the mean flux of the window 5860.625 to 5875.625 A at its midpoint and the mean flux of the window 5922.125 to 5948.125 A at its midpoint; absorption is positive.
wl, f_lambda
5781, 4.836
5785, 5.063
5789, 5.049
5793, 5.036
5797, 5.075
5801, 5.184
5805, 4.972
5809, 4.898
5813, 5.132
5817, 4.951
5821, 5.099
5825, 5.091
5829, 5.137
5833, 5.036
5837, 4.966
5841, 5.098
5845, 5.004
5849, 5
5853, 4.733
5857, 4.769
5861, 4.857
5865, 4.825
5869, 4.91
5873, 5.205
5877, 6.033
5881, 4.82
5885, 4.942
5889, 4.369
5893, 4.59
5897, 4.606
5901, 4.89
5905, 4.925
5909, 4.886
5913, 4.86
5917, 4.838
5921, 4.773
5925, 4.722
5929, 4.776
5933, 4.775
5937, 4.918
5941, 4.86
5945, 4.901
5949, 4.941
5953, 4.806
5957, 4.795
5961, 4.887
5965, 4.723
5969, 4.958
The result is 0.7 A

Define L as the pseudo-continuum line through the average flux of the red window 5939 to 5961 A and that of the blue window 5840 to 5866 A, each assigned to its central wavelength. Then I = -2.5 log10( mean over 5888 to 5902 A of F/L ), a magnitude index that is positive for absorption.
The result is 0.06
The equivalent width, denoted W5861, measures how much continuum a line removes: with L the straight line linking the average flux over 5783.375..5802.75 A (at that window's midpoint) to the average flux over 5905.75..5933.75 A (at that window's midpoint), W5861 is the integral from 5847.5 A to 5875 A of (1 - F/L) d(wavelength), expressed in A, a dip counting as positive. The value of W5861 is 0.2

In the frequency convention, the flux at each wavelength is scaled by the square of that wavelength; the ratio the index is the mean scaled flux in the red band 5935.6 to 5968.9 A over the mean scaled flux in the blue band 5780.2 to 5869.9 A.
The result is 1.02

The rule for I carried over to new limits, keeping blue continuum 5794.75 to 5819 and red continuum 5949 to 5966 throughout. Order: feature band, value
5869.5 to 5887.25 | -0.06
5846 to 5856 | 0.02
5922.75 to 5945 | 0.01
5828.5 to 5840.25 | -0.01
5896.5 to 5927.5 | 0.01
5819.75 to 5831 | -0.02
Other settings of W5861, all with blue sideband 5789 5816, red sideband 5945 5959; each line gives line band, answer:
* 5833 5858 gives 0.24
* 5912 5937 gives 0.47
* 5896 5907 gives 0.21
